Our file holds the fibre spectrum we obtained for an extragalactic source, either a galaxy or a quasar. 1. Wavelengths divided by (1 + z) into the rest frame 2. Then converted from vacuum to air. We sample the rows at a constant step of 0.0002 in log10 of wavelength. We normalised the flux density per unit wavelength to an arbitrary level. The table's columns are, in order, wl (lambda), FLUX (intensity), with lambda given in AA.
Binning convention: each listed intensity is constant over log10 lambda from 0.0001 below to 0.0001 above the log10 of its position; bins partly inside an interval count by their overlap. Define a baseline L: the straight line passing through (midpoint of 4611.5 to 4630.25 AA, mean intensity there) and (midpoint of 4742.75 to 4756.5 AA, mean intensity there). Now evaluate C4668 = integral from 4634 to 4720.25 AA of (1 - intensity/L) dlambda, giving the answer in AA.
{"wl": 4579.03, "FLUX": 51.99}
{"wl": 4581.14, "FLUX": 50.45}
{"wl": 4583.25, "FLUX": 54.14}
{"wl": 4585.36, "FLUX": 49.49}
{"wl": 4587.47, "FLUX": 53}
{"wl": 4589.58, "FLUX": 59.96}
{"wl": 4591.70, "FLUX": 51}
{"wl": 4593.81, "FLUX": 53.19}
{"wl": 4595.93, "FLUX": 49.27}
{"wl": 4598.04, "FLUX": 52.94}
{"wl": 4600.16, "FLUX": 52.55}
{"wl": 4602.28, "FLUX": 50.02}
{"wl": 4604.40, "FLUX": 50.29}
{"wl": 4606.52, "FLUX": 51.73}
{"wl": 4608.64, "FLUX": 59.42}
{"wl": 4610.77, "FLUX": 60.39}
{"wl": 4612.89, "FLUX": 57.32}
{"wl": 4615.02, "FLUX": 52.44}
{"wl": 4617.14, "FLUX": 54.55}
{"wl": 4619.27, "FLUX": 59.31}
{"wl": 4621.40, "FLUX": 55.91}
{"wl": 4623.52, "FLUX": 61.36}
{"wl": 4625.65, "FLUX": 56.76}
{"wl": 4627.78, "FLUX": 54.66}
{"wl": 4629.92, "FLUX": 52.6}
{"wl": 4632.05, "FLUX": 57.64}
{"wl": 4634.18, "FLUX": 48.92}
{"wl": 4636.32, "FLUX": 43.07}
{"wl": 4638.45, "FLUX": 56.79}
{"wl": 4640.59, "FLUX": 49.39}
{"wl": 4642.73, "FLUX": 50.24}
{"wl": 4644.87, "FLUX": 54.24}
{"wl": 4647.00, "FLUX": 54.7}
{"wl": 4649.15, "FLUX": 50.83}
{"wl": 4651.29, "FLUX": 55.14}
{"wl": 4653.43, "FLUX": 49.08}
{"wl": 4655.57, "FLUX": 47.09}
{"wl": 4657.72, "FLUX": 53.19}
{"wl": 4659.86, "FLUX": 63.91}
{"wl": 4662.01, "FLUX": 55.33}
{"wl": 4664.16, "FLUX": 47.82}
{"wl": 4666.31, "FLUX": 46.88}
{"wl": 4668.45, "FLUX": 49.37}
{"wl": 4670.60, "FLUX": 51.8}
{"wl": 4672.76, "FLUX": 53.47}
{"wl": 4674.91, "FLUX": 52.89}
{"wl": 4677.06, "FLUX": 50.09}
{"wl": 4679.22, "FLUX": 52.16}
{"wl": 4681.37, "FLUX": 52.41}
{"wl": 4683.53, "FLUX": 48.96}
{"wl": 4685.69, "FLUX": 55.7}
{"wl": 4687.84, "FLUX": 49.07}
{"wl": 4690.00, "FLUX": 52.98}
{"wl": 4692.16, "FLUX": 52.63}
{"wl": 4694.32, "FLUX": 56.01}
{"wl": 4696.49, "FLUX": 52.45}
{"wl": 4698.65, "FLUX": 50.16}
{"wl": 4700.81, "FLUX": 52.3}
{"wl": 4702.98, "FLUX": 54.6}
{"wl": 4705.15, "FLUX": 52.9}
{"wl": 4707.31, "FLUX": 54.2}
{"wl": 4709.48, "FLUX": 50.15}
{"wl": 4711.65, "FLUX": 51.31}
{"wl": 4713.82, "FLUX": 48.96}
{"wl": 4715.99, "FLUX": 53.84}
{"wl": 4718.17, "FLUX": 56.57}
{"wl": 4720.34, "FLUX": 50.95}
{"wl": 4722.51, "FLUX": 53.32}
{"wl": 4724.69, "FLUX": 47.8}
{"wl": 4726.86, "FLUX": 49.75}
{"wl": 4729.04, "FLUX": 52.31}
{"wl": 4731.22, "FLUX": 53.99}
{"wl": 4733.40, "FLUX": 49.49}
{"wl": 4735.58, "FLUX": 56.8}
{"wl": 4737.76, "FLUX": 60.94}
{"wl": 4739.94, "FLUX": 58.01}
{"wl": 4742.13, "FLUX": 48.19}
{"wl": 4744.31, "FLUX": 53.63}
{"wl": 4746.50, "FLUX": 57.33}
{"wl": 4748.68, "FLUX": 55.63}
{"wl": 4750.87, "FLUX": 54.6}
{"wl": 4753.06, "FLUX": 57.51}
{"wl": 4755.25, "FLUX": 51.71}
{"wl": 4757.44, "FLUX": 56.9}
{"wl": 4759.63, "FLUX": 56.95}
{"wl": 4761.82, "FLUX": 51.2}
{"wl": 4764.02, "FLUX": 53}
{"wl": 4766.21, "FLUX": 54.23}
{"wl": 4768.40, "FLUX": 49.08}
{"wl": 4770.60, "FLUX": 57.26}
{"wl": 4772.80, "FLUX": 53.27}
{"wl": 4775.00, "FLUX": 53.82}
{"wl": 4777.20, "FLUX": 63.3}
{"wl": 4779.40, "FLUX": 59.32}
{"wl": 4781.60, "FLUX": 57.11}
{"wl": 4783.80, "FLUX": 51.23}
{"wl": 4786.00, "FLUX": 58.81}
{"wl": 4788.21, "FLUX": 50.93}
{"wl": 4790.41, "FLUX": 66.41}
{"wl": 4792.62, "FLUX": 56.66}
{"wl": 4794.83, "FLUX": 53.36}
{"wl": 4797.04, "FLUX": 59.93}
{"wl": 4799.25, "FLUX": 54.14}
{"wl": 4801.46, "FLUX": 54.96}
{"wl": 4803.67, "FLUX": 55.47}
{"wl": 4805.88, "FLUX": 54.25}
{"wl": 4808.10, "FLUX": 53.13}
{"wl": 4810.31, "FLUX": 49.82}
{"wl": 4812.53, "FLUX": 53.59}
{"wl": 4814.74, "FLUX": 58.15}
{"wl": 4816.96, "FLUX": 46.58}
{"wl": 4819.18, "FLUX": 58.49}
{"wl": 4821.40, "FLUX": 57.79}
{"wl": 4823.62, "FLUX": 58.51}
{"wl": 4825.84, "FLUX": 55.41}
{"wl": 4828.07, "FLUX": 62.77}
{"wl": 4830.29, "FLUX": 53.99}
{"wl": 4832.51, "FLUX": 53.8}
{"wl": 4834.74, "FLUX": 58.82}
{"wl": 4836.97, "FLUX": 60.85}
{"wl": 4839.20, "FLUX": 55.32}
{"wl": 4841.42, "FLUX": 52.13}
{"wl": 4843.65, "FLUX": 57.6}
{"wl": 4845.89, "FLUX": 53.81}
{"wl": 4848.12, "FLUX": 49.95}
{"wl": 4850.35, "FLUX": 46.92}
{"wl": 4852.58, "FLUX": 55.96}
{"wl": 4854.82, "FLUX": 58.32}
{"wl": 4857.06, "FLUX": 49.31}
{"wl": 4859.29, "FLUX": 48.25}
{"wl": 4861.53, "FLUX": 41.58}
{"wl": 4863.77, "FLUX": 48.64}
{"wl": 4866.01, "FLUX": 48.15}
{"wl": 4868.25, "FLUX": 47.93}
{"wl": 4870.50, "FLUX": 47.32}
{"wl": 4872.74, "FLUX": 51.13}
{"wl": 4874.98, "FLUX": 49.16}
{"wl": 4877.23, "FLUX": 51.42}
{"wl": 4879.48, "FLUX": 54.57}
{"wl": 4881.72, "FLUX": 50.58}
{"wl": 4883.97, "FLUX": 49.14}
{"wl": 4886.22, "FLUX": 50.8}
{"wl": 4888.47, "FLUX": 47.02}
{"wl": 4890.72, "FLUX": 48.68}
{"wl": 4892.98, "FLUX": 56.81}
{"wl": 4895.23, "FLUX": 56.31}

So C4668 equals 5.6 AA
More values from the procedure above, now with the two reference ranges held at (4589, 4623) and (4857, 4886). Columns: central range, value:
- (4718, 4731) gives 0.1 AA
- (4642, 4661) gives 0.1 AA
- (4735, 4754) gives -1.5 AA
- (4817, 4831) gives -2.0 AA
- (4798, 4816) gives -1.4 AA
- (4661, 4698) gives 0.8 AA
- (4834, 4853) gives -1.8 AA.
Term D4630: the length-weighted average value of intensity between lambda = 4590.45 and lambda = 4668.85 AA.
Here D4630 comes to 53.3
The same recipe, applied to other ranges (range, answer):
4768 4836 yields 55.9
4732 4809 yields 55.4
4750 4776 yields 54.1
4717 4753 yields 53.8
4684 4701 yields 52.6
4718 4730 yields 51.4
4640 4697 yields 52.2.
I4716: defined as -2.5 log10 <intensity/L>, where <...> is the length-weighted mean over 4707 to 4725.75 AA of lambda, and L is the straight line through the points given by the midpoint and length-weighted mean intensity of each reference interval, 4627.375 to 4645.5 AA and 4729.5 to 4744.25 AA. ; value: 0.04 mag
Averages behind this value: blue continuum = 51.8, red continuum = 54.4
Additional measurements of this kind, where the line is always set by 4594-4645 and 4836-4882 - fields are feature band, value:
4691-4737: 0.01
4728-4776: -0.04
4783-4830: -0.08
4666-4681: 0.04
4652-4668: 0.03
